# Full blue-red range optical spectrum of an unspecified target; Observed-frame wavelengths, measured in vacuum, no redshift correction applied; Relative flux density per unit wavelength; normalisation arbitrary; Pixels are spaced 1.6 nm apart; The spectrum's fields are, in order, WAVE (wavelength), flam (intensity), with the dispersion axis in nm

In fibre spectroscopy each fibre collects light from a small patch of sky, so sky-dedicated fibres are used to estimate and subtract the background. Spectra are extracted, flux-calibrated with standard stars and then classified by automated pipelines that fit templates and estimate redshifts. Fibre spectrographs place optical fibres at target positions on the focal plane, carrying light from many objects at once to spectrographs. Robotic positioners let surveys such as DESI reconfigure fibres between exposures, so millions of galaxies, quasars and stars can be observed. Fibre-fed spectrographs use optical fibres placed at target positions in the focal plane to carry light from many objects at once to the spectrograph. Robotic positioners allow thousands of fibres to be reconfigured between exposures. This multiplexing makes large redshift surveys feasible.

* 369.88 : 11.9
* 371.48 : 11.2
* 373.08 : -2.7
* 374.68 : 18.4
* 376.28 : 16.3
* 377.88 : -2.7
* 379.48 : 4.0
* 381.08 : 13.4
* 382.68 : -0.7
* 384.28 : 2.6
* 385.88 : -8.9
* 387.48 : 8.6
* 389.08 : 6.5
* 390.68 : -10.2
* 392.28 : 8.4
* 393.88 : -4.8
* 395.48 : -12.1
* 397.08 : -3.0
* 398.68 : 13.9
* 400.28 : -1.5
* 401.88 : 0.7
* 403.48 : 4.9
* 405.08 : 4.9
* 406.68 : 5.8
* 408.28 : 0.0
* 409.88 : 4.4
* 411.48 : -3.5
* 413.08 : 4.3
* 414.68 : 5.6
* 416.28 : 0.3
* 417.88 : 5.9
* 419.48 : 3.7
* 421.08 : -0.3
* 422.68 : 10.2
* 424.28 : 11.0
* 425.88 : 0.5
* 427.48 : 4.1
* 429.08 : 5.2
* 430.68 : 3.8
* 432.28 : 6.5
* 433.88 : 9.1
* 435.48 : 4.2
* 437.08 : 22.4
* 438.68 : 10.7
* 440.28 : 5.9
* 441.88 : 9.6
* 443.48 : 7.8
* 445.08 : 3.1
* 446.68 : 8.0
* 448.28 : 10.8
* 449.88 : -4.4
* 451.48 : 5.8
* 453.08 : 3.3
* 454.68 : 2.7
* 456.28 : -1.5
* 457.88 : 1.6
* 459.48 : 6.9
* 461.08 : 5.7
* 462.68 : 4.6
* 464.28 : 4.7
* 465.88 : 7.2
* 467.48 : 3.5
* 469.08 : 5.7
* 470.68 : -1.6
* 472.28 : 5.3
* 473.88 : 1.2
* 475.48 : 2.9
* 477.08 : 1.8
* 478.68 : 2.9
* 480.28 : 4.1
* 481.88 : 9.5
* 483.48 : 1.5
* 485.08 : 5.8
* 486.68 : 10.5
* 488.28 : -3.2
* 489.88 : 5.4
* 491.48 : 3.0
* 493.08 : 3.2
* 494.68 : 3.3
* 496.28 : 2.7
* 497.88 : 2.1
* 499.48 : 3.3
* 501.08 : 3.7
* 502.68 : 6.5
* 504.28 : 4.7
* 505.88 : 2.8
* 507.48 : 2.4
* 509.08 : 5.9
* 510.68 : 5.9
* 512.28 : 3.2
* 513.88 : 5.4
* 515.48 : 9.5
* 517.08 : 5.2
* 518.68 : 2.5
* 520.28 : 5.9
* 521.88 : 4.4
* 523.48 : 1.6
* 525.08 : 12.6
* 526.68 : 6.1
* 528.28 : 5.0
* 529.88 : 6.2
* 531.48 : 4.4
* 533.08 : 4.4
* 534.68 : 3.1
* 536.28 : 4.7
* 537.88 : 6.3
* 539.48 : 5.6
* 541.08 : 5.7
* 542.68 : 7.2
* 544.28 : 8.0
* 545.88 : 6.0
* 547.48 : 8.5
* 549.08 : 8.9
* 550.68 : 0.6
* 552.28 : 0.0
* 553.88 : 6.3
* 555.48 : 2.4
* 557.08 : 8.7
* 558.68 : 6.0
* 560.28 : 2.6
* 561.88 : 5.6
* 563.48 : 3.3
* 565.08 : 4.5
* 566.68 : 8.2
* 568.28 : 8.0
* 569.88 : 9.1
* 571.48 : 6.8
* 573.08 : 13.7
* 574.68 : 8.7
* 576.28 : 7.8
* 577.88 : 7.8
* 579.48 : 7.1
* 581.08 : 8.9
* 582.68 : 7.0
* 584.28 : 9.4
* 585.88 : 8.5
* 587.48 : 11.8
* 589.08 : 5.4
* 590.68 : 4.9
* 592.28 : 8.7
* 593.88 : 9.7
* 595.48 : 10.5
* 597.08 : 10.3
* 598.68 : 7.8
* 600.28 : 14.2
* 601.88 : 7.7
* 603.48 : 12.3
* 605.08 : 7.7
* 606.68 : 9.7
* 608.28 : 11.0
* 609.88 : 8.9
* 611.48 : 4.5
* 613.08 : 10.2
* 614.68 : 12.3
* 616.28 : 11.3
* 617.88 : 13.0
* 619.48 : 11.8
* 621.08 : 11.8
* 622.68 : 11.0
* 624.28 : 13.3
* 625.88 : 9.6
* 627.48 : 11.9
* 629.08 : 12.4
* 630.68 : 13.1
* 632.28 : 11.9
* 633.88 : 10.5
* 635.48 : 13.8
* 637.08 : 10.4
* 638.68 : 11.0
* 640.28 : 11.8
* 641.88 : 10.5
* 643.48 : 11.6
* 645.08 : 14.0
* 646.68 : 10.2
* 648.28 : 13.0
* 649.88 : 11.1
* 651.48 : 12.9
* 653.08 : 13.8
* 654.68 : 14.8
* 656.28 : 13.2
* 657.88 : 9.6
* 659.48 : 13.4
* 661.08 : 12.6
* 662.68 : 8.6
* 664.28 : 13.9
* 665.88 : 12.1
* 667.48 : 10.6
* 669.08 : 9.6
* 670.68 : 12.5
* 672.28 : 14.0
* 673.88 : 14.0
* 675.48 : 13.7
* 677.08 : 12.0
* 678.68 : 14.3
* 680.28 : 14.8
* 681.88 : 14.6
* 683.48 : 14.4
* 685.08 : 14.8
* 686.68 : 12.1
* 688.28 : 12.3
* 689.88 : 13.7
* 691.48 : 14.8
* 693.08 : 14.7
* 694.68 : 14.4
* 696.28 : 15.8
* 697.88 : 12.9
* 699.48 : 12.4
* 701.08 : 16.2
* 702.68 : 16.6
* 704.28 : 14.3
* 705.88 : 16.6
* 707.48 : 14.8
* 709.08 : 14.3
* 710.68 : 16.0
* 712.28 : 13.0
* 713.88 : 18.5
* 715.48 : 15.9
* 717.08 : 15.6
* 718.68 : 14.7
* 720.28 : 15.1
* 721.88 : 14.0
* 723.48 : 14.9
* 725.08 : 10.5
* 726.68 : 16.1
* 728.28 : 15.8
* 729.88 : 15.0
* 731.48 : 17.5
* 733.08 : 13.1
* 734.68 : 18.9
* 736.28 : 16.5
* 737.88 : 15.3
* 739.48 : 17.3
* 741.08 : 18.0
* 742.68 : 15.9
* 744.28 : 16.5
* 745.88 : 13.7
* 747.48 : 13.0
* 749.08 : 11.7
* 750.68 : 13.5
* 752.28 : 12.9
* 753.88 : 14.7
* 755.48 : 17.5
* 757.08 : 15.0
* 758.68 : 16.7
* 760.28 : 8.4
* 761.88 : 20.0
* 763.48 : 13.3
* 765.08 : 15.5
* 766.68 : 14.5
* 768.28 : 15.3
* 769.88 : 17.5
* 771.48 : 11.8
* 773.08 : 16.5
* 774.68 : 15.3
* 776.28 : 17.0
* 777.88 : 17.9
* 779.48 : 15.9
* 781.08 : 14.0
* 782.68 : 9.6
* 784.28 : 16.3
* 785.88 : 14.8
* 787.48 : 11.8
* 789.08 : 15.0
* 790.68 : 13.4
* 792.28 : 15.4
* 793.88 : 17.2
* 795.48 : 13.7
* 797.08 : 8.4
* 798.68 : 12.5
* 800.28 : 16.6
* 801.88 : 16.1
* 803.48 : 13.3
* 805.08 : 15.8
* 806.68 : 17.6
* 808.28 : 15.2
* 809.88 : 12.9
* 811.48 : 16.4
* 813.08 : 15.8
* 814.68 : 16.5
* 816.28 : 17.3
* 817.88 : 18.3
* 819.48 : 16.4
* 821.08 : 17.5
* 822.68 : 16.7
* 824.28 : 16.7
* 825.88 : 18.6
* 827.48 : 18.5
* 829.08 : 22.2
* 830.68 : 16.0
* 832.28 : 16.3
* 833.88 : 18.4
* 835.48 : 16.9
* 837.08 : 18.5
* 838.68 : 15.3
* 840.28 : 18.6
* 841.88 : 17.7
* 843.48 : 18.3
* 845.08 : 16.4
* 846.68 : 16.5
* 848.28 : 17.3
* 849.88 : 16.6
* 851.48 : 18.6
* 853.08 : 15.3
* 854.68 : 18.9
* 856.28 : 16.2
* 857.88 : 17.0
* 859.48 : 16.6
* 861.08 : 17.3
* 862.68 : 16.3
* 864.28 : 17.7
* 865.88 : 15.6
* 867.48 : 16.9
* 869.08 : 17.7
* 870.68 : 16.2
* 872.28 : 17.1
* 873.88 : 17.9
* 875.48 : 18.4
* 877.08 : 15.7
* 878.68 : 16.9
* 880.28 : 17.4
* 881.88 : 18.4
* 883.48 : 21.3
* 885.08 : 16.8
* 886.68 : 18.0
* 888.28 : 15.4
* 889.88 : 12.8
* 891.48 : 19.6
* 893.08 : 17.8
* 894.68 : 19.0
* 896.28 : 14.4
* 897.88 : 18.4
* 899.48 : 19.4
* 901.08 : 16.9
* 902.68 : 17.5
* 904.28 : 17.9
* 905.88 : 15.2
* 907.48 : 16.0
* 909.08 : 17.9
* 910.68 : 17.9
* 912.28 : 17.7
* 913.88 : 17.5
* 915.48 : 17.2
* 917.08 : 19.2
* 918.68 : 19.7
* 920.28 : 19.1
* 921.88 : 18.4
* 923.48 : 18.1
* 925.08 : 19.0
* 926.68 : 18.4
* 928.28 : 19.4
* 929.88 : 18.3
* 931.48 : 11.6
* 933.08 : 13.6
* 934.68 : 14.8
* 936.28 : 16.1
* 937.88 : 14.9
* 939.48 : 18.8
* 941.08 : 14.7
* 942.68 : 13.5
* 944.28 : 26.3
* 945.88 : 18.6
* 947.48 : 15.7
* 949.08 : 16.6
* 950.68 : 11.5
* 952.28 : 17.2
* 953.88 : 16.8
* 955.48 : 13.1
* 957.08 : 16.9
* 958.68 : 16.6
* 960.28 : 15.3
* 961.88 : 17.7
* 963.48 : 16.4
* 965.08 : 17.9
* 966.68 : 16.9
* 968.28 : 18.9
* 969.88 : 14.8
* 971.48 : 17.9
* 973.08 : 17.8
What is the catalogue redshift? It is 0.54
